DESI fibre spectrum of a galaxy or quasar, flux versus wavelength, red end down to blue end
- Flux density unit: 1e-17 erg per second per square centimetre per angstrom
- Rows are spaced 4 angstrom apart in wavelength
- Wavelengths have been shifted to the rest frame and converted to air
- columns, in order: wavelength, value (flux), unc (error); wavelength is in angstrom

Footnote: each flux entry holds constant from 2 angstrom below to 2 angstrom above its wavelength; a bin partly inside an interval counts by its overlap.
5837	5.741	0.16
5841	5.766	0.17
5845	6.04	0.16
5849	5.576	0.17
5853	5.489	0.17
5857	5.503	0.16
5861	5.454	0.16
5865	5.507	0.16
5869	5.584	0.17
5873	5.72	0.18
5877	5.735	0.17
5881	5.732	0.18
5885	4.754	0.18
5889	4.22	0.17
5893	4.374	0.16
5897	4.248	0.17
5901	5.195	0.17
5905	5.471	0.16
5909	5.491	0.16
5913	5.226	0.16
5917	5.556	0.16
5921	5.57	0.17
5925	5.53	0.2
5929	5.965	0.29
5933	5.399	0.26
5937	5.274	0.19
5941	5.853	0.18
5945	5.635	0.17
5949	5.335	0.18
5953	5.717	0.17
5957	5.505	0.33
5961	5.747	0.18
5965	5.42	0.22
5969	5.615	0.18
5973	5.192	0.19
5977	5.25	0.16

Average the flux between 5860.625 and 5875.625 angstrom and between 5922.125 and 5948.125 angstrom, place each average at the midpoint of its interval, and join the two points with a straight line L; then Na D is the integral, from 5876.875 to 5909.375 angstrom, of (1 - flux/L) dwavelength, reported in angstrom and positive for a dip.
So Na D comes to 3.7 angstrom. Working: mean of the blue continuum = 5.59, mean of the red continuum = 5.6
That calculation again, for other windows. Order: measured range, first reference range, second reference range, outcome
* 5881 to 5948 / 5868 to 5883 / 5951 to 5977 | 4.3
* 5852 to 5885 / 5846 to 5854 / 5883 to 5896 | -3.3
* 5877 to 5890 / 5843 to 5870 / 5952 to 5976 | 1.1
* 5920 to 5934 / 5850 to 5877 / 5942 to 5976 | -0.3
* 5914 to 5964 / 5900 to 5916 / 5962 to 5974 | -1.5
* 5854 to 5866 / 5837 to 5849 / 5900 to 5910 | 0.5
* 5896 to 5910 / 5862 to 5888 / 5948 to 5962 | 0.9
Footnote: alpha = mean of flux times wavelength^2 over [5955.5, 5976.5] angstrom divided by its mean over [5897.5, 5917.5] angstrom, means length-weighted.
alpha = 1.1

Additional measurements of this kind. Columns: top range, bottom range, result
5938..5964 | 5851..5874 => 1.04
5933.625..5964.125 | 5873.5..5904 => 1.15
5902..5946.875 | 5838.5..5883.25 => 1.00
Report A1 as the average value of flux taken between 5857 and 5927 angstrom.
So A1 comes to 5.26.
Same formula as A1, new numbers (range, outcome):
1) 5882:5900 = 4.52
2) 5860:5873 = 5.55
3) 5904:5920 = 5.44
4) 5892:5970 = 5.42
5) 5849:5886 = 5.52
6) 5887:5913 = 4.86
